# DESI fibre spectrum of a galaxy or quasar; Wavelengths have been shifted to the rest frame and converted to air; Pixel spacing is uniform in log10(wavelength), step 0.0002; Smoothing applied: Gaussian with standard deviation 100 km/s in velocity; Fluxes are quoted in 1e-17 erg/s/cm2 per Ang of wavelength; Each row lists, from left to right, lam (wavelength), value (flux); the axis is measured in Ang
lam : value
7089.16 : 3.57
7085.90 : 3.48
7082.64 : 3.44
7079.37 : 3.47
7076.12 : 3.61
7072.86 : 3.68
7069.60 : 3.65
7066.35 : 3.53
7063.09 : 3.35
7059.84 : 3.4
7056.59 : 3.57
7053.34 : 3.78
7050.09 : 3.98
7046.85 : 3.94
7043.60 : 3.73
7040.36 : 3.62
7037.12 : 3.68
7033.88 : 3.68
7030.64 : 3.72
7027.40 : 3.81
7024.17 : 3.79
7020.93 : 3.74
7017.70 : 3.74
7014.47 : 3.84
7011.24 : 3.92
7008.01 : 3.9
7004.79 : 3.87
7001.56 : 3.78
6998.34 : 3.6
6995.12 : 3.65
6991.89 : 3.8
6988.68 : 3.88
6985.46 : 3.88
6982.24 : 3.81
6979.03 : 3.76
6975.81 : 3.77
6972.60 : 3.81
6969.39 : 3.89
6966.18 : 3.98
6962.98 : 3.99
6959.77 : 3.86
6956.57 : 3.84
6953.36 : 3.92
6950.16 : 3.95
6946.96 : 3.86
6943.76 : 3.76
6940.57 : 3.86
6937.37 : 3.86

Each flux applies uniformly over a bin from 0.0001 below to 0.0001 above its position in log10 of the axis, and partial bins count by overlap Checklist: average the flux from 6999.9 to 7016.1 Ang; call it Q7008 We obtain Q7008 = 3.86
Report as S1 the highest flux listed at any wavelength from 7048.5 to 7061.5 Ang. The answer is 3.98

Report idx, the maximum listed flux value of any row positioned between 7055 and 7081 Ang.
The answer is 3.68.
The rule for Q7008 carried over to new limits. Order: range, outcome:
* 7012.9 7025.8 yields 3.78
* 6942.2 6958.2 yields 3.87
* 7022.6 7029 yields 3.8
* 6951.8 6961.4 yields 3.87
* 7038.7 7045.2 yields 3.68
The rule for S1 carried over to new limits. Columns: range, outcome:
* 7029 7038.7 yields 3.72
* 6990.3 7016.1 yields 3.92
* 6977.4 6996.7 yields 3.88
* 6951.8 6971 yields 3.99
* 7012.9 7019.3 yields 3.84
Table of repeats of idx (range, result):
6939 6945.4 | 3.86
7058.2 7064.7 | 3.4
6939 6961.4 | 3.95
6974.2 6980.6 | 3.77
